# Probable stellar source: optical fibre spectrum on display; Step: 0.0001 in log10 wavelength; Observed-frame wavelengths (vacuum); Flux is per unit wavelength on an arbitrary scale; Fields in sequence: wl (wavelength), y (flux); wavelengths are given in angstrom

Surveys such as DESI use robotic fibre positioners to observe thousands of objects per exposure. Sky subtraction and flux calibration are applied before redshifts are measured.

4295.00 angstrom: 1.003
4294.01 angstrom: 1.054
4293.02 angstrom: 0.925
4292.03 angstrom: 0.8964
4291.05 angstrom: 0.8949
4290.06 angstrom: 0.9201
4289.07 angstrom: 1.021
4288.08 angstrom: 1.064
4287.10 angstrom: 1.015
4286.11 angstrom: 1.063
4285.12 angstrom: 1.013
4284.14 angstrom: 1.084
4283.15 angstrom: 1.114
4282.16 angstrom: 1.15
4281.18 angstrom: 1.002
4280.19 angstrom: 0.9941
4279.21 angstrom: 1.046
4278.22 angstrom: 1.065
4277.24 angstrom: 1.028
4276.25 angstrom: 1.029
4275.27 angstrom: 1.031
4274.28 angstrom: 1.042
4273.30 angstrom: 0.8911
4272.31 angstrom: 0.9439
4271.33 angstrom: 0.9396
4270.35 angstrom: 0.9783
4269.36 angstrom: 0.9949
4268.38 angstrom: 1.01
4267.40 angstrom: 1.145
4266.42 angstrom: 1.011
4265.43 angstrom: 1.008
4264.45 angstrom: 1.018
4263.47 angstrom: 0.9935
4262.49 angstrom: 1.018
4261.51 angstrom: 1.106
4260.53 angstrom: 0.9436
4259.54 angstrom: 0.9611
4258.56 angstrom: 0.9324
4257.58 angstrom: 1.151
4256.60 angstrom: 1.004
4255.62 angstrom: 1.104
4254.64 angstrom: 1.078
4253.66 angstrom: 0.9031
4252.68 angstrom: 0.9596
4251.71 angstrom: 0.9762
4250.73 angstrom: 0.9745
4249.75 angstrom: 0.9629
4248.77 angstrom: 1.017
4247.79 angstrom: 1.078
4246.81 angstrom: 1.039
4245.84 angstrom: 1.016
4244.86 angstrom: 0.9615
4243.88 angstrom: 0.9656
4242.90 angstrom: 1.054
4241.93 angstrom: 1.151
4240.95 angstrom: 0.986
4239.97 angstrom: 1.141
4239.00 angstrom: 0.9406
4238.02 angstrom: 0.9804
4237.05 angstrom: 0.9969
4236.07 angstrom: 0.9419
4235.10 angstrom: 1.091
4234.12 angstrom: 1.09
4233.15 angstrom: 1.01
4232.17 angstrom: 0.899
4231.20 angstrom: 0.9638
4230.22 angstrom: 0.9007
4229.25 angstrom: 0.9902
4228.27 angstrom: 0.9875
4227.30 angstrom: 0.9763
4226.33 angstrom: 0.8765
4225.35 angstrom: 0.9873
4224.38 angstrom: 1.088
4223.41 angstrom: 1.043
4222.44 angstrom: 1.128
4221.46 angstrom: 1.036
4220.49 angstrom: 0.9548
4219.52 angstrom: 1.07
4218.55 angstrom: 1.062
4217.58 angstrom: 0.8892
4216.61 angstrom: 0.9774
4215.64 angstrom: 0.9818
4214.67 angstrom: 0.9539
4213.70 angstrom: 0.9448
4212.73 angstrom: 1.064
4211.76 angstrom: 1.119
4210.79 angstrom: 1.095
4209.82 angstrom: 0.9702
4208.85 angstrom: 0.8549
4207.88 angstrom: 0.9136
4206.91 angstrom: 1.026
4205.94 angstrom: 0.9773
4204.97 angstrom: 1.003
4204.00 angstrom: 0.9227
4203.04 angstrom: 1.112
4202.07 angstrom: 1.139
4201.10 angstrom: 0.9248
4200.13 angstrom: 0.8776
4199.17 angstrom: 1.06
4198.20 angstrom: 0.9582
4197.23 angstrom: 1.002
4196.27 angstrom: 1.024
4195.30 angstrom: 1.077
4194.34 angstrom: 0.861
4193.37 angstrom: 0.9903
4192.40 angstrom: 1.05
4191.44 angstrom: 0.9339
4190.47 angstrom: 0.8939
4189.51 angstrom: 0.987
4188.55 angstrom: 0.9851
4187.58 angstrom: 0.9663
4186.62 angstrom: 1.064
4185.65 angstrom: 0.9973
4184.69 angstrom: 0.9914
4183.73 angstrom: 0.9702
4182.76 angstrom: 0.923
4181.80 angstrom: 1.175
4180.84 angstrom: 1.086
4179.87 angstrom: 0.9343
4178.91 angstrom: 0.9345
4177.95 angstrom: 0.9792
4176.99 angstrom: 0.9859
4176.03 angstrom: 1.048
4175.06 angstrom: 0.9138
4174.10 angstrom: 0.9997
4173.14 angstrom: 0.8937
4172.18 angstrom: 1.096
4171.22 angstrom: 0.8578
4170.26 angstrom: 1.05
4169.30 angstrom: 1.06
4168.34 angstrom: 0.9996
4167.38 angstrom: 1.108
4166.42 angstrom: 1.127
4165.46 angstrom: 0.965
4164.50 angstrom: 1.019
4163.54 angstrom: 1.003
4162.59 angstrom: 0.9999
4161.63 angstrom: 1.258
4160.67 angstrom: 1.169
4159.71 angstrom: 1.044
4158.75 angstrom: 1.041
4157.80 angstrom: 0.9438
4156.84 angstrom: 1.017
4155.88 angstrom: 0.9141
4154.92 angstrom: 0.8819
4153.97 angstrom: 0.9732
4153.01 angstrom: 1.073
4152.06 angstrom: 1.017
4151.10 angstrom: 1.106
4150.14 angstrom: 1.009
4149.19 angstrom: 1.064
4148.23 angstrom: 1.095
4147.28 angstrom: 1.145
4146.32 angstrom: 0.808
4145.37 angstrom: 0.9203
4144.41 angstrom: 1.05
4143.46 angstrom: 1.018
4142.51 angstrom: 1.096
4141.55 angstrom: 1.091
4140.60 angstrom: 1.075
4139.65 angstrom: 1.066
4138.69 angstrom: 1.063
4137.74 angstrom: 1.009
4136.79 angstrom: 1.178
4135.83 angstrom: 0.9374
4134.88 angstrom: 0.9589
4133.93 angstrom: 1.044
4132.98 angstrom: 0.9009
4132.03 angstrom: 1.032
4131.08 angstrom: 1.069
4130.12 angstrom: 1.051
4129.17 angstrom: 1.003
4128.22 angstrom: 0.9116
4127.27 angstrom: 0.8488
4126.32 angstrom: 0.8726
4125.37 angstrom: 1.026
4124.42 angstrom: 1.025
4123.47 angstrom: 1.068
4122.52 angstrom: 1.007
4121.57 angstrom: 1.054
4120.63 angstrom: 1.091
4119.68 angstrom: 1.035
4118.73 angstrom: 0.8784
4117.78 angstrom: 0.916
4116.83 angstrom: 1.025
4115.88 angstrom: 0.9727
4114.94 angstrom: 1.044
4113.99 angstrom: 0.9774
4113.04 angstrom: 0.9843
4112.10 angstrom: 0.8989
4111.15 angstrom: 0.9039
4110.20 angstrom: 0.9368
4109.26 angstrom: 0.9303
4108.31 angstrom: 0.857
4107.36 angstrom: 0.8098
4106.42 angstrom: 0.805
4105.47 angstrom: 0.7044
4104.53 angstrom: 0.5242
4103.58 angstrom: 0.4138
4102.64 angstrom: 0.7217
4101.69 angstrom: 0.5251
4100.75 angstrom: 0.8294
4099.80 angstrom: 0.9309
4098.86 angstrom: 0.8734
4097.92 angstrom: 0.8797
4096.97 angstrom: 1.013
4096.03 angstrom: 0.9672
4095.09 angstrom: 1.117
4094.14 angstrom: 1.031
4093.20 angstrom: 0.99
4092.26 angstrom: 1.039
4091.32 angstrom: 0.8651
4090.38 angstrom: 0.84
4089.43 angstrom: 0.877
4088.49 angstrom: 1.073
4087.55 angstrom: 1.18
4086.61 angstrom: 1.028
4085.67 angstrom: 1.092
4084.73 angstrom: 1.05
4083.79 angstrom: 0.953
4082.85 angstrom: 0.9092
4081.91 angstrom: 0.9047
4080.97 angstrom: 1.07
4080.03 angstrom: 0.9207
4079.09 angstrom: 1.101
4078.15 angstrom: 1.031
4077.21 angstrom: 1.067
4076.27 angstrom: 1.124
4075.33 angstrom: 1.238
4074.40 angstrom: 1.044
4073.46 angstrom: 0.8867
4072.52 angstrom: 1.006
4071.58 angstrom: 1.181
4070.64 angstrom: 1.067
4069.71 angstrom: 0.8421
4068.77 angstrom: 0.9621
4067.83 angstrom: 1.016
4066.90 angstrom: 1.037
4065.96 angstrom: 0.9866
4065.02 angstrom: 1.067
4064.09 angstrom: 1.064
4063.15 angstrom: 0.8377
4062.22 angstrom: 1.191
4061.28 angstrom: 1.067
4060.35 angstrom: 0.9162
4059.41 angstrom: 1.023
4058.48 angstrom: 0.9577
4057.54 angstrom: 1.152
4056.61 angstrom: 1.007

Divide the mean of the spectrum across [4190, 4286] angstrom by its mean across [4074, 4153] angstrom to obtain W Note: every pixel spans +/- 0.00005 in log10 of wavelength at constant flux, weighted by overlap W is 1.04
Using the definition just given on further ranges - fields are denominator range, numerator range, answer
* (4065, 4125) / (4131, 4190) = 1.07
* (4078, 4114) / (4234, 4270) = 1.12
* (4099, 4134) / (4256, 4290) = 1.13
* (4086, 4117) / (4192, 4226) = 1.12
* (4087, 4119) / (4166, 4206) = 1.12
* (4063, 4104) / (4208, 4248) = 1.04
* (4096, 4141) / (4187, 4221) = 1.06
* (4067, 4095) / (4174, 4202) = 0.97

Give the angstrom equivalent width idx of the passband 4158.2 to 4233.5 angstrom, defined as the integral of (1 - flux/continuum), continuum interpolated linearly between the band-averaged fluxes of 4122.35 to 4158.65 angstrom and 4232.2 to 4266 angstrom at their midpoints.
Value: 0.7 angstrom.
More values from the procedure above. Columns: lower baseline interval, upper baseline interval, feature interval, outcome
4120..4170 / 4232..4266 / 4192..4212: 0.4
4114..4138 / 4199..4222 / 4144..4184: -0.7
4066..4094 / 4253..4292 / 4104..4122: 1.8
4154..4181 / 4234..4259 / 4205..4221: 0.4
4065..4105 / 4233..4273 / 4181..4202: 0.1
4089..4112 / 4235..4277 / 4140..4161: -2.9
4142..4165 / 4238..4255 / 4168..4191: 0.7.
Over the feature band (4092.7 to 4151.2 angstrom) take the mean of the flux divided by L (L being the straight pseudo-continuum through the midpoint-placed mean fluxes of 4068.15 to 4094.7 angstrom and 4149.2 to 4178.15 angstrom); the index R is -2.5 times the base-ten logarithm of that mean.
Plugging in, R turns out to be 0.07 mag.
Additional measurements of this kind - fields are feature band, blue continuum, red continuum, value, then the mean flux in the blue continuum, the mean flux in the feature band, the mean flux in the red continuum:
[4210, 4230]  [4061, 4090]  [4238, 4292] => 0.01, 1.03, 1.01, 1.02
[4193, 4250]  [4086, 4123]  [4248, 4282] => -0.02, 0.912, 1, 1.01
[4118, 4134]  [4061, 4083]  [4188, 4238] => 0.02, 1.03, 0.993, 0.993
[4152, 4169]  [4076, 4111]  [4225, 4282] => -0.08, 0.917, 1.03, 1.01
